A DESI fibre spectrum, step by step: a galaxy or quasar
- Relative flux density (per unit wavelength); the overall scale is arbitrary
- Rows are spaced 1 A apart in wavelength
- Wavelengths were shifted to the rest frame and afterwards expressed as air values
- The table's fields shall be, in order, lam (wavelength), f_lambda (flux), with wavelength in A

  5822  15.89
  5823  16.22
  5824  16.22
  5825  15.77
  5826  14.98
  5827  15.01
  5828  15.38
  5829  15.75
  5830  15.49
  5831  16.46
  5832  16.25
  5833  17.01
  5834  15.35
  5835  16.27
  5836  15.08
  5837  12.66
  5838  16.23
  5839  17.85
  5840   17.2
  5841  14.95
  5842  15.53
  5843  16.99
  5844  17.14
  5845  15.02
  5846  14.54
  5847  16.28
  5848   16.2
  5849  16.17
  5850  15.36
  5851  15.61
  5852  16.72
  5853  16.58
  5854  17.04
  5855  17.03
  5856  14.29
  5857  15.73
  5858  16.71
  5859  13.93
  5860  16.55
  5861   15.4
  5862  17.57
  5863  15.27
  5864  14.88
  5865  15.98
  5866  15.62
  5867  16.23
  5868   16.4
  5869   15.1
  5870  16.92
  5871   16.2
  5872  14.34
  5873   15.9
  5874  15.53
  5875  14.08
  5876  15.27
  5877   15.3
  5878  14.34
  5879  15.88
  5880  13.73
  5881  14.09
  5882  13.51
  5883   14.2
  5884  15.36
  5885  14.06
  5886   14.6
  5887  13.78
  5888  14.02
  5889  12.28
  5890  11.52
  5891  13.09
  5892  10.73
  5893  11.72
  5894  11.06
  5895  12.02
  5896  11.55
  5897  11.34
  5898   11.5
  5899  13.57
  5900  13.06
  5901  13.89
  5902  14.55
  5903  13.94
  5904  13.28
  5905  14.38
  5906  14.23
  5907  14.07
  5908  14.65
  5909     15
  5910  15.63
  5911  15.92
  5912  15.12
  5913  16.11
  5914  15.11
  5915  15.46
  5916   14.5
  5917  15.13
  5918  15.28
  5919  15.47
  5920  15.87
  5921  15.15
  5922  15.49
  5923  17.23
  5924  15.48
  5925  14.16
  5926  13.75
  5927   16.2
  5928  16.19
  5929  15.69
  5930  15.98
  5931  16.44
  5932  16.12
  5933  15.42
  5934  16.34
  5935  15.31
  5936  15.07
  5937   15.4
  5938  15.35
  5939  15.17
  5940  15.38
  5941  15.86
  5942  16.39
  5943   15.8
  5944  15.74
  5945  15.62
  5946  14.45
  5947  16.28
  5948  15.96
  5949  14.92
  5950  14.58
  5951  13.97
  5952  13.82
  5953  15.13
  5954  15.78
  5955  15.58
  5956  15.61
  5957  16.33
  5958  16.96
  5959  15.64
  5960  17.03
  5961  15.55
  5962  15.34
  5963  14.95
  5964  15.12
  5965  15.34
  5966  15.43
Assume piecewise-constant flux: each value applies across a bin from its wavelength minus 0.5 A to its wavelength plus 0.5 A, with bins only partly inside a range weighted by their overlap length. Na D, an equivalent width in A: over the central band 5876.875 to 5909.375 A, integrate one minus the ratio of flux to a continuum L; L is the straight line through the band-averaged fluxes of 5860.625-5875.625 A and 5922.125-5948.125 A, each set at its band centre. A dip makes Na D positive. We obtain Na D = 4.6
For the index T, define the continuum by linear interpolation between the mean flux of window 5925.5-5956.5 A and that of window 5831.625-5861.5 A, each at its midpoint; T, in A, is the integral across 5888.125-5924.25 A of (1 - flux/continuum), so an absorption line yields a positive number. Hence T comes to 3.76 A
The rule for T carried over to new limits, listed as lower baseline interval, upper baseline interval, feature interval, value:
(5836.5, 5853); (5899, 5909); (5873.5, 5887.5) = 0.22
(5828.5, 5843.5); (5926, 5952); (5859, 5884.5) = 0.77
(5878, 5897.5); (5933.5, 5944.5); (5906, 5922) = -0.90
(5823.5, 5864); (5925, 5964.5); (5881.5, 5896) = 2.56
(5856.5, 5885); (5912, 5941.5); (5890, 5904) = 2.69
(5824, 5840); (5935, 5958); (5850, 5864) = -0.25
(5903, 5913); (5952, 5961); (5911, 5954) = -0.40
